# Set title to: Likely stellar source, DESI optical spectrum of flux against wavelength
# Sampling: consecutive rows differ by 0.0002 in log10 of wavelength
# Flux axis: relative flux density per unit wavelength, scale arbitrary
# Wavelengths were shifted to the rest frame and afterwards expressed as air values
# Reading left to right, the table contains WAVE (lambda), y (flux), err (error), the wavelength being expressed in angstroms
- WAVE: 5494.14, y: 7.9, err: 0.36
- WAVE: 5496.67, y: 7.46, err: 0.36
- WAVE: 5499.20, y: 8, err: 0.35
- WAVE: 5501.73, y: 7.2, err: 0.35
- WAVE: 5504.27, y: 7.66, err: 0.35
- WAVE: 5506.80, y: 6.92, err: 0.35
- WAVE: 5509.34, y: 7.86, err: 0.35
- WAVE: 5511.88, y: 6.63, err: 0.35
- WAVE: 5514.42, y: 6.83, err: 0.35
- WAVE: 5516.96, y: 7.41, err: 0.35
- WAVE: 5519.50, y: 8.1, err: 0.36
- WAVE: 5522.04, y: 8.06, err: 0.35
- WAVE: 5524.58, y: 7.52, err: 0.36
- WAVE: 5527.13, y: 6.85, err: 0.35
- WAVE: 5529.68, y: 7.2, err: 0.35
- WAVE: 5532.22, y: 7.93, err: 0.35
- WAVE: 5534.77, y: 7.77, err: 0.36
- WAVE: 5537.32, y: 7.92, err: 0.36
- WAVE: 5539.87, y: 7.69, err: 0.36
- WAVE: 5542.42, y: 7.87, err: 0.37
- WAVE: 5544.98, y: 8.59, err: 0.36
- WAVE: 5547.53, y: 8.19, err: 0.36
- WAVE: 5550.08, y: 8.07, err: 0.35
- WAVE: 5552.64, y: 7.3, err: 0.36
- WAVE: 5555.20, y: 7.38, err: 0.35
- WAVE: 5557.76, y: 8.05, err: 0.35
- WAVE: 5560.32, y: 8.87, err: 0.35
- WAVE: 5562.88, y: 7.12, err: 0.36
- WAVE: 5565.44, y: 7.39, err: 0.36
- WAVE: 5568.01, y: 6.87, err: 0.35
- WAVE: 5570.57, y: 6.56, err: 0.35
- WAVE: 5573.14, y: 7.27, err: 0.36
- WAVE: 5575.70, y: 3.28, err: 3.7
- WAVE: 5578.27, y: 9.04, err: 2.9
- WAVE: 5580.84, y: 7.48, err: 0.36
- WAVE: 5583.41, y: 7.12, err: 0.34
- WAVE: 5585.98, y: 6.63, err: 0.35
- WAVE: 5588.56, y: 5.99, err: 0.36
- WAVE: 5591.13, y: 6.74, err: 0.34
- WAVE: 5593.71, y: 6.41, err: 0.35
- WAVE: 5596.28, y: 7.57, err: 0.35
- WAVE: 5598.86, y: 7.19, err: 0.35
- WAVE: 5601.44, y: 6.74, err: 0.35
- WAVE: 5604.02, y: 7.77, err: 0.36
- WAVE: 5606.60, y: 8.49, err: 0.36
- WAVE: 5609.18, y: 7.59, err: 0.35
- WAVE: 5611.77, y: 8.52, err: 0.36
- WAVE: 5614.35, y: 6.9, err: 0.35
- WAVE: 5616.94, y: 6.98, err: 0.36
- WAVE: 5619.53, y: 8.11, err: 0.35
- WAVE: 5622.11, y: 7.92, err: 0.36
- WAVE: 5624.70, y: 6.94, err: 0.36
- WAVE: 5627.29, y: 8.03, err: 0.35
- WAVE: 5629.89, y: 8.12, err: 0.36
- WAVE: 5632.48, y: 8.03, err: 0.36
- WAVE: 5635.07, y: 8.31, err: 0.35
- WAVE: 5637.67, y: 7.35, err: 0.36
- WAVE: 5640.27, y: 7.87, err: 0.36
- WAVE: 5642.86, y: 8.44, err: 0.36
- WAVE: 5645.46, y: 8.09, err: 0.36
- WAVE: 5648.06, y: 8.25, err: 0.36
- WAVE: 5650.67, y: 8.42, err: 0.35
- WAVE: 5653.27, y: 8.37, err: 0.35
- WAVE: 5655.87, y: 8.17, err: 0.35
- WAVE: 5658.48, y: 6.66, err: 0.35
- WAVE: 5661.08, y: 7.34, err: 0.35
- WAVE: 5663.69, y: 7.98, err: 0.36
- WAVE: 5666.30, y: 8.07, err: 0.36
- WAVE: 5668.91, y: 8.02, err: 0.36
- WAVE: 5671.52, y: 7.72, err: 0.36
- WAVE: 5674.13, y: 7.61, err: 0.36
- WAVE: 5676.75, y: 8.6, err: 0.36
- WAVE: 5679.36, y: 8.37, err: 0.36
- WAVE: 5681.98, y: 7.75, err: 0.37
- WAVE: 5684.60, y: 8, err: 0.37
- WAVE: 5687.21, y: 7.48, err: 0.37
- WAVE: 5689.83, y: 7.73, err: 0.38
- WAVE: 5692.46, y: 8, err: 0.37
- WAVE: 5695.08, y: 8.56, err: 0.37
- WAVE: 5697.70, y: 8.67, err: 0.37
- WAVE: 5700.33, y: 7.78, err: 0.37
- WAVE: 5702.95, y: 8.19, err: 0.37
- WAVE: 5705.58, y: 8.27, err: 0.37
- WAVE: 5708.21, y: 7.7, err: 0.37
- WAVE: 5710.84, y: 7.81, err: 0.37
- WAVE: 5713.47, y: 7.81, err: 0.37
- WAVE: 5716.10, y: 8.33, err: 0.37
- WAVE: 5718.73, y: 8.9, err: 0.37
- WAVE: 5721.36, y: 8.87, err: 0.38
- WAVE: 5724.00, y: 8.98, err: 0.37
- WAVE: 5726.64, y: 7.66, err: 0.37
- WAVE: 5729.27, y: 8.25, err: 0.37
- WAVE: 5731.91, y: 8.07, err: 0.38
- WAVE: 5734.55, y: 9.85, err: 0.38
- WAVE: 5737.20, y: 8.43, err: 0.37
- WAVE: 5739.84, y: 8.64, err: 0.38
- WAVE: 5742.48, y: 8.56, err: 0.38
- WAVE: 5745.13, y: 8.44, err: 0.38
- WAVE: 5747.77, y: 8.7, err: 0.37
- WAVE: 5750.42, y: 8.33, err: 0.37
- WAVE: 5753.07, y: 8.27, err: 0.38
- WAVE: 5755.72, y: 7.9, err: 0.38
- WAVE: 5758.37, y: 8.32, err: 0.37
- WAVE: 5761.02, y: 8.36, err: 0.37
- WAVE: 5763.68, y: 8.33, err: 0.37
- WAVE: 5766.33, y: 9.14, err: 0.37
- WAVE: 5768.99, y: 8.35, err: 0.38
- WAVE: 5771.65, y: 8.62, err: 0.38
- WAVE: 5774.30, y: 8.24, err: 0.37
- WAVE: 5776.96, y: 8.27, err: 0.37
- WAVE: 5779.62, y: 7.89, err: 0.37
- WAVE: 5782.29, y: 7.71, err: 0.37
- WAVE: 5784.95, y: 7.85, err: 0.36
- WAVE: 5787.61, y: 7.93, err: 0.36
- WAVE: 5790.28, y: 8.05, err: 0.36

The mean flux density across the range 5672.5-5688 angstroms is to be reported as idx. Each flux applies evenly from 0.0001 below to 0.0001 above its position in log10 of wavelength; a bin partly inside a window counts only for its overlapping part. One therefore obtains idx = 7.98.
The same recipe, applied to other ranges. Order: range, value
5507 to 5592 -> 7.38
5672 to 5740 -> 8.23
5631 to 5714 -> 7.98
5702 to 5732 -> 8.24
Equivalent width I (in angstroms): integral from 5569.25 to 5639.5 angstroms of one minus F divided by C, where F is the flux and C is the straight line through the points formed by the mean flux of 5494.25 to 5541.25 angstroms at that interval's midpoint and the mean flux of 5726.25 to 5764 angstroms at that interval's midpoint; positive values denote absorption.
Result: 5.0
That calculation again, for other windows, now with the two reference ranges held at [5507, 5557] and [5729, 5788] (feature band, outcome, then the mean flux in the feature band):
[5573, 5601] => 3.73 angstroms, 6.77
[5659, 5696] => 0.90 angstroms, 7.91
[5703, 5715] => 0.40 angstroms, 7.93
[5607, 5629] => 0.68 angstroms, 7.67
